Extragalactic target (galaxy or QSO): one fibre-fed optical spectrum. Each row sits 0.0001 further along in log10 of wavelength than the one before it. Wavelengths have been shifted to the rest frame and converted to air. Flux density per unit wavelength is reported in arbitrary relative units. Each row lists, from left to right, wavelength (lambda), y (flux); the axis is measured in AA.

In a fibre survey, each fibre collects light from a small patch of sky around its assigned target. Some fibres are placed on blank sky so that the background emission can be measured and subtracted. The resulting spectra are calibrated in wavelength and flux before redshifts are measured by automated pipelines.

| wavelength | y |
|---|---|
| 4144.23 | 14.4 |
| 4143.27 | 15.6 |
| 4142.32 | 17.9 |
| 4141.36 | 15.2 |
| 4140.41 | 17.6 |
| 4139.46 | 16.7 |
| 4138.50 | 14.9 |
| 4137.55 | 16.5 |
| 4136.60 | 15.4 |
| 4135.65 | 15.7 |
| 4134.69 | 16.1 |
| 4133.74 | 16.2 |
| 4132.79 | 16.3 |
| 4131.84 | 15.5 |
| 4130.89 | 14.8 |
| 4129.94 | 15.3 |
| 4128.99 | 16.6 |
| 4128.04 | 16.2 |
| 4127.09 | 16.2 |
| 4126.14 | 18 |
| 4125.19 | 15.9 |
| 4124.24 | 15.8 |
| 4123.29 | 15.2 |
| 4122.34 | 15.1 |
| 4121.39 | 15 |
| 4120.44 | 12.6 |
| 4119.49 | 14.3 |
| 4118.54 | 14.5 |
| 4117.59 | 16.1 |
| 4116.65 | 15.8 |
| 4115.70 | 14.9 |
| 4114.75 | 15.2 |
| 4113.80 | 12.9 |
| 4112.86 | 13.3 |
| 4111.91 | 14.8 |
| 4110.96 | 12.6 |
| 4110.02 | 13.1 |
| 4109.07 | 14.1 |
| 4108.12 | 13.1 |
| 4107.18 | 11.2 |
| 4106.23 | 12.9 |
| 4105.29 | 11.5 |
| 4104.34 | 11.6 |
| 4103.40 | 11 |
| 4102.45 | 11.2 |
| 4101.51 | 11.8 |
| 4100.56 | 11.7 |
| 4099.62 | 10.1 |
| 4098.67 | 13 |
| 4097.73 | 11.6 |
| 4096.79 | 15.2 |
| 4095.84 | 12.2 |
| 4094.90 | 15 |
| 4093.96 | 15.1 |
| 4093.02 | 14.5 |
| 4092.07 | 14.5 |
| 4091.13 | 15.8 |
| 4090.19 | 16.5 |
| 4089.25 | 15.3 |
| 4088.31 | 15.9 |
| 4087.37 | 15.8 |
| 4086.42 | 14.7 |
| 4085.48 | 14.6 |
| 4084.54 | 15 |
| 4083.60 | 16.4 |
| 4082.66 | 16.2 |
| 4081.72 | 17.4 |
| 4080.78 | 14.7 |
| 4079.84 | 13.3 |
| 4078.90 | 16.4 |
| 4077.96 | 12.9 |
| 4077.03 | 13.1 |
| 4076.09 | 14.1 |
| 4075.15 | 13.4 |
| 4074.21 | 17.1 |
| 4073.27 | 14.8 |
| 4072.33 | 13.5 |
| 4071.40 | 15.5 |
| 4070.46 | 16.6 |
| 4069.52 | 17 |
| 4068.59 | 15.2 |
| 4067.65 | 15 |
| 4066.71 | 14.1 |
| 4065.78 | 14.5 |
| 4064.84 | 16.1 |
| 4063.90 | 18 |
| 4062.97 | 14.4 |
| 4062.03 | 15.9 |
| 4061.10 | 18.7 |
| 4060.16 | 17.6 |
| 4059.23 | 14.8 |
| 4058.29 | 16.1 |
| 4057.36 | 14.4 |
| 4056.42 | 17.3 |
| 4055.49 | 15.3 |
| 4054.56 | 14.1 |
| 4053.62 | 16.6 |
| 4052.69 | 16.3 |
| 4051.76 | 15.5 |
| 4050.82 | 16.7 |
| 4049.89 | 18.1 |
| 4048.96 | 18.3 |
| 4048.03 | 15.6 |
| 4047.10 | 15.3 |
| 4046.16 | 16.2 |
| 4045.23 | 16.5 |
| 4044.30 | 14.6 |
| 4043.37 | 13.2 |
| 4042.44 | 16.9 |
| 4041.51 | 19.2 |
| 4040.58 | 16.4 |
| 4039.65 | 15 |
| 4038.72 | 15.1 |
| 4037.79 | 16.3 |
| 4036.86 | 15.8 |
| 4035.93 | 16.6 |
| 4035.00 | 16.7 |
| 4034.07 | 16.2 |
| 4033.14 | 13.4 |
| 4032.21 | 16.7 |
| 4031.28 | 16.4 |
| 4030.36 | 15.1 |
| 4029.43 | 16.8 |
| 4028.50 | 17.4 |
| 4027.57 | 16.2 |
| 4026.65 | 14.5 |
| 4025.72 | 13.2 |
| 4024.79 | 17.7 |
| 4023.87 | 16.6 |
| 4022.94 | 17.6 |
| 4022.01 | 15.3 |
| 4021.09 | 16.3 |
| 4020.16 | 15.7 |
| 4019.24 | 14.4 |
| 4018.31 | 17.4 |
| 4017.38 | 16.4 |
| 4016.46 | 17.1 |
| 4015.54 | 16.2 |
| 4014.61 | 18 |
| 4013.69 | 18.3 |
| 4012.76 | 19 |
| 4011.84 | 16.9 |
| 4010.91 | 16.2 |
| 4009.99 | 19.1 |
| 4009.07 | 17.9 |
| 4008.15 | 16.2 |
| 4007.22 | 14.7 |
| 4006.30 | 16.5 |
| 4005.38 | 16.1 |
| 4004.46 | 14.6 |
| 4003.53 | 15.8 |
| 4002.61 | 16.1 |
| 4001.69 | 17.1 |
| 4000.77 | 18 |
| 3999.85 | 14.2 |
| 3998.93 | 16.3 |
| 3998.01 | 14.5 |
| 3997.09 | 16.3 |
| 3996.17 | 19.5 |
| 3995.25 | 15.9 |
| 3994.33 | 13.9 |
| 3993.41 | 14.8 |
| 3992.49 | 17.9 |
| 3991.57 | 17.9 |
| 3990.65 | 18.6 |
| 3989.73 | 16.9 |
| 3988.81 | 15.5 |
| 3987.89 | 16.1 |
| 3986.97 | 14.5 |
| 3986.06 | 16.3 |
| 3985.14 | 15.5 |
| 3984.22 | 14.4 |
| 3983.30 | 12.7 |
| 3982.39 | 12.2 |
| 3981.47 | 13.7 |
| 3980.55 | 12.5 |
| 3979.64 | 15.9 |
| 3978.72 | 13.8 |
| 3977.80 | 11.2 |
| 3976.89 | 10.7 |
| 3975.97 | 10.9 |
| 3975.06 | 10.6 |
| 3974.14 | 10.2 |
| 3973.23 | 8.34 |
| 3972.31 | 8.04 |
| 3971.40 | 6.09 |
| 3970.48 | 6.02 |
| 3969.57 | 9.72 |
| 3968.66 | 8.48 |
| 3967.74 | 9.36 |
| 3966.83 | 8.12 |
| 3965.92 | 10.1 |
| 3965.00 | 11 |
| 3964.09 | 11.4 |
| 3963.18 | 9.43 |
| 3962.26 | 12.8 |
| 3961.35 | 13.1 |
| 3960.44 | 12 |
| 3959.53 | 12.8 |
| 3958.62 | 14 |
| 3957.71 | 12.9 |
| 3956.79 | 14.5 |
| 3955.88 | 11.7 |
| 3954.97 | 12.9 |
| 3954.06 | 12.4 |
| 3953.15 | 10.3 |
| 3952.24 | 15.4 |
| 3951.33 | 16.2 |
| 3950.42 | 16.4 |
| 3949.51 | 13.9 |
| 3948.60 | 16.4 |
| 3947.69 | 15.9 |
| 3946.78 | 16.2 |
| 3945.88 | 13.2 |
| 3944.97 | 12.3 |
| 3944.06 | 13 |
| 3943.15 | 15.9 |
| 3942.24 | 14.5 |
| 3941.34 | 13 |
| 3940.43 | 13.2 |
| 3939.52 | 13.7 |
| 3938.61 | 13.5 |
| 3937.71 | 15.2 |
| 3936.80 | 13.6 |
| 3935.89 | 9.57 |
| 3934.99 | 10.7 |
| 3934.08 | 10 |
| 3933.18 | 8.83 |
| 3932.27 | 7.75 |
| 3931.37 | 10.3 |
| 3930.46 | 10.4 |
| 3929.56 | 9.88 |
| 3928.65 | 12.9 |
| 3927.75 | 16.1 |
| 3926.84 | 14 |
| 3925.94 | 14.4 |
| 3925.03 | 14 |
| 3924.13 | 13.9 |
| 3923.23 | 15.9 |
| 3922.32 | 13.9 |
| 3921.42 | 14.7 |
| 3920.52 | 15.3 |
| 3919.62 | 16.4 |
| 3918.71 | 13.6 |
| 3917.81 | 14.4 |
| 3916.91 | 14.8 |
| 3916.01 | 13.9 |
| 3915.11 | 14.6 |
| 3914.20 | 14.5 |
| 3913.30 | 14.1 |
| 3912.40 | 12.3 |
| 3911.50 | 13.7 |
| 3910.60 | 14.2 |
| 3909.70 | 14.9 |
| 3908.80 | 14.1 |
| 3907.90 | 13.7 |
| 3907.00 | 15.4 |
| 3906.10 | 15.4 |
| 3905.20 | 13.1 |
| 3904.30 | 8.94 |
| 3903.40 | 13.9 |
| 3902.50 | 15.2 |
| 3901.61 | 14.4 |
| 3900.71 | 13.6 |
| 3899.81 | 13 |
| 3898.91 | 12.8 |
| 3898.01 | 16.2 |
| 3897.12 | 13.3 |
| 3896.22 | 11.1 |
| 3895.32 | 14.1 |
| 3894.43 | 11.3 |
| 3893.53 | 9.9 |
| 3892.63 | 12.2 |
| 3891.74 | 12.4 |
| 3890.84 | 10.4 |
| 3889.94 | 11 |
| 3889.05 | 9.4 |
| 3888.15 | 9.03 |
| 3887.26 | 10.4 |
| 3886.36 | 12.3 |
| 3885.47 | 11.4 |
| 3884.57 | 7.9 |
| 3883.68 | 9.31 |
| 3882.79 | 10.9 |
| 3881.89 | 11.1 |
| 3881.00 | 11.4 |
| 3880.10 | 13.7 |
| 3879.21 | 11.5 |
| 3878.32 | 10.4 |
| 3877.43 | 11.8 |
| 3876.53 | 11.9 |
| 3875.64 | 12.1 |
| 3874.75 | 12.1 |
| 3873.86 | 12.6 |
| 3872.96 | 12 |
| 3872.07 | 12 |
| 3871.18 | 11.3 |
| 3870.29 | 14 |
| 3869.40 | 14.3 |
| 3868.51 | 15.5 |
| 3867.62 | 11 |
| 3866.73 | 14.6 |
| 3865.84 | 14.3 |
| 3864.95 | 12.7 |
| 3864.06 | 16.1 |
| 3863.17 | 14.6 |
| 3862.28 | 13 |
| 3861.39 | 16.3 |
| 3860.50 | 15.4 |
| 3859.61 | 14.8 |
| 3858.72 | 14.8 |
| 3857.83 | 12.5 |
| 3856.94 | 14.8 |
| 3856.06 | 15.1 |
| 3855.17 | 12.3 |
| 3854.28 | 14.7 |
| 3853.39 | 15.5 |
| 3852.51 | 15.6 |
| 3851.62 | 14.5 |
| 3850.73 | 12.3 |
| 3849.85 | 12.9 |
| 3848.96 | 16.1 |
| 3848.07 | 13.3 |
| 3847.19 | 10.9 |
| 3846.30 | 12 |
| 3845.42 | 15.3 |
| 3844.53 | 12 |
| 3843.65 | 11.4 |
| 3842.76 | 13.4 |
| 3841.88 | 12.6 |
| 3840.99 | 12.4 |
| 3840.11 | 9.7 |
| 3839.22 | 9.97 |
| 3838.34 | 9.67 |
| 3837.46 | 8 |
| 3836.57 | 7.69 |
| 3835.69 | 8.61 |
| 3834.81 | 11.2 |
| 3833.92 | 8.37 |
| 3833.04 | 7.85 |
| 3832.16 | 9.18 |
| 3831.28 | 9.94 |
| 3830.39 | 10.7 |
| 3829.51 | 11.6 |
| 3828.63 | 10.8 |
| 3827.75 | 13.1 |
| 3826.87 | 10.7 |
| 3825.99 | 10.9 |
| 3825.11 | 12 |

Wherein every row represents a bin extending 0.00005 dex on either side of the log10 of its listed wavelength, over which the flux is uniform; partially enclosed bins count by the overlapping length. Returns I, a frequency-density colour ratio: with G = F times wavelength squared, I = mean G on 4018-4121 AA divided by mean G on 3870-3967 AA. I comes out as 1.3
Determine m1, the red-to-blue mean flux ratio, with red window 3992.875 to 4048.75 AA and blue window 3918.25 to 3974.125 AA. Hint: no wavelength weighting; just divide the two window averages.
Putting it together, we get 1.3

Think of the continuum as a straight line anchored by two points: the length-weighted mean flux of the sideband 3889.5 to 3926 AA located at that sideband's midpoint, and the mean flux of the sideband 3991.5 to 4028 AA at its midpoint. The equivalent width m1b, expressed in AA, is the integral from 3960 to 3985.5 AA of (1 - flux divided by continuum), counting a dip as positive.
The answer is 7.3 AA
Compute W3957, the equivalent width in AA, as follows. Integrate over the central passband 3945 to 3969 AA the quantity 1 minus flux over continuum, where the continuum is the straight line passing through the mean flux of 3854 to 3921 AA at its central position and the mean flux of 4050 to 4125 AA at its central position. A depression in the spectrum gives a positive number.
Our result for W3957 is 1.5 AA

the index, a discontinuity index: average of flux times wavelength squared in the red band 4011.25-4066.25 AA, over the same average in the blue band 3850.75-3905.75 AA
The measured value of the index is 1.4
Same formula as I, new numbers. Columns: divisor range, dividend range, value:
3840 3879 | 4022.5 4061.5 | 1.32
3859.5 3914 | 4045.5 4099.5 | 1.33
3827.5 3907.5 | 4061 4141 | 1.34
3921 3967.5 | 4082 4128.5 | 1.19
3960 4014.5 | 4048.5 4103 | 1.13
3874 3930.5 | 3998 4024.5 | 1.36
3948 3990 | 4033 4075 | 1.35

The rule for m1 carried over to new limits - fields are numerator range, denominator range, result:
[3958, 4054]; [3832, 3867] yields 1.17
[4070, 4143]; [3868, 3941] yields 1.16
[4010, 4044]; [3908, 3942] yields 1.23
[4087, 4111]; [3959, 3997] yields 1.05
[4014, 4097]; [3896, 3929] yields 1.12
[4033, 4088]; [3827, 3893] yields 1.29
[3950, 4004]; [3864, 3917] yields 1.05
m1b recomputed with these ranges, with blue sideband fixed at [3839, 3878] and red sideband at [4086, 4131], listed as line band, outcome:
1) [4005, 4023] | -3.78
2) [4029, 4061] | -4.86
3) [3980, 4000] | -2.49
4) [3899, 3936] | 0.59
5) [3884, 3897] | 2.40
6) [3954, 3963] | 0.55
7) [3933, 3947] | 0.70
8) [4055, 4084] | -3.00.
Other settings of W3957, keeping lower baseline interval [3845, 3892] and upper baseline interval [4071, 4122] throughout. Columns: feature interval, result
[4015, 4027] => -2.1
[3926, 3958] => 0.3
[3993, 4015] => -4.8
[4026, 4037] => -1.8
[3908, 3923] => -1.5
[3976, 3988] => -0.2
